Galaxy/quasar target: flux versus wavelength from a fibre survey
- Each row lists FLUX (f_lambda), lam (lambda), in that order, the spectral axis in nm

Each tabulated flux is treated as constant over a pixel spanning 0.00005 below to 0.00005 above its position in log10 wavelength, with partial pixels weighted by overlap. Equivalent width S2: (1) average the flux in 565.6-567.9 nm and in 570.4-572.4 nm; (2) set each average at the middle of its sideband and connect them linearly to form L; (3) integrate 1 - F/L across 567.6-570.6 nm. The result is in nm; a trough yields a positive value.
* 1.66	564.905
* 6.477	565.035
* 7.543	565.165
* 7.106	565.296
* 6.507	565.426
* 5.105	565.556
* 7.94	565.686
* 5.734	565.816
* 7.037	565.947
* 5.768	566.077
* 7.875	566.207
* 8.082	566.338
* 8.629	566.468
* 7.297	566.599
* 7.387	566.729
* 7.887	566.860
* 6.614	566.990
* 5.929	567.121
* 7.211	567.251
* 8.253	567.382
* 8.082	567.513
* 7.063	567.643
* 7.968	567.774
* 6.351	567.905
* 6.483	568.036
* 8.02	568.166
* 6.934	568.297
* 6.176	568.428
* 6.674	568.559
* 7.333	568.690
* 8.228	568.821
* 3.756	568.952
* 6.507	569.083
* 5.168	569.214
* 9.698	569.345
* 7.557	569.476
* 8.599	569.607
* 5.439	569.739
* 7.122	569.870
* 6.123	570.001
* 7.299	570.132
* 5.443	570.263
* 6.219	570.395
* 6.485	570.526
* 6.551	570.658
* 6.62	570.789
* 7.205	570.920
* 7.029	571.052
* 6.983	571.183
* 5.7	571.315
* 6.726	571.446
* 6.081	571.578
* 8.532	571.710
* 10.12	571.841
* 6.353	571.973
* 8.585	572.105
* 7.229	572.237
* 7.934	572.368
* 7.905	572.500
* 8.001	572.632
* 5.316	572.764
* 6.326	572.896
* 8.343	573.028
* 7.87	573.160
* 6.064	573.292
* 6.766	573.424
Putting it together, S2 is 0.18 nm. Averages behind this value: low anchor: 7.29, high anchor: 7.17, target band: 6.81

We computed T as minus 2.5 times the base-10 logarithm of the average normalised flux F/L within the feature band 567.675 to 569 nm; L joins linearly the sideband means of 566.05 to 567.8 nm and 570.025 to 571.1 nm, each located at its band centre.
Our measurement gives 0.044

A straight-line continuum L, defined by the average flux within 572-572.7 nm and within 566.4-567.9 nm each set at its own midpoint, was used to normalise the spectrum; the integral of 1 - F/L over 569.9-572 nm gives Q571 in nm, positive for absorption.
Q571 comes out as 0.24 nm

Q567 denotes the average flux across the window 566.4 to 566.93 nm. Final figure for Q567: 7.8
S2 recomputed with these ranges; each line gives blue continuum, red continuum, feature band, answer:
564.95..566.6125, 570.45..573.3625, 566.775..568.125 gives -0.04 nm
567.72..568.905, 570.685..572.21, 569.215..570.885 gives 0.07 nm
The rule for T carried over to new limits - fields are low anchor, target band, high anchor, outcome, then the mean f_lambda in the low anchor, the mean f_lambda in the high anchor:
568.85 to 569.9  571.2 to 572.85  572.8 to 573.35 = -0.06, 6.77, 7.06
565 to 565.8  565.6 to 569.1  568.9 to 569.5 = -0.07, 6.73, 6.53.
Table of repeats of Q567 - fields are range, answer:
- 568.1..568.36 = 7.5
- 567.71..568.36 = 7.15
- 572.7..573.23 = 6.96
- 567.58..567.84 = 7.5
